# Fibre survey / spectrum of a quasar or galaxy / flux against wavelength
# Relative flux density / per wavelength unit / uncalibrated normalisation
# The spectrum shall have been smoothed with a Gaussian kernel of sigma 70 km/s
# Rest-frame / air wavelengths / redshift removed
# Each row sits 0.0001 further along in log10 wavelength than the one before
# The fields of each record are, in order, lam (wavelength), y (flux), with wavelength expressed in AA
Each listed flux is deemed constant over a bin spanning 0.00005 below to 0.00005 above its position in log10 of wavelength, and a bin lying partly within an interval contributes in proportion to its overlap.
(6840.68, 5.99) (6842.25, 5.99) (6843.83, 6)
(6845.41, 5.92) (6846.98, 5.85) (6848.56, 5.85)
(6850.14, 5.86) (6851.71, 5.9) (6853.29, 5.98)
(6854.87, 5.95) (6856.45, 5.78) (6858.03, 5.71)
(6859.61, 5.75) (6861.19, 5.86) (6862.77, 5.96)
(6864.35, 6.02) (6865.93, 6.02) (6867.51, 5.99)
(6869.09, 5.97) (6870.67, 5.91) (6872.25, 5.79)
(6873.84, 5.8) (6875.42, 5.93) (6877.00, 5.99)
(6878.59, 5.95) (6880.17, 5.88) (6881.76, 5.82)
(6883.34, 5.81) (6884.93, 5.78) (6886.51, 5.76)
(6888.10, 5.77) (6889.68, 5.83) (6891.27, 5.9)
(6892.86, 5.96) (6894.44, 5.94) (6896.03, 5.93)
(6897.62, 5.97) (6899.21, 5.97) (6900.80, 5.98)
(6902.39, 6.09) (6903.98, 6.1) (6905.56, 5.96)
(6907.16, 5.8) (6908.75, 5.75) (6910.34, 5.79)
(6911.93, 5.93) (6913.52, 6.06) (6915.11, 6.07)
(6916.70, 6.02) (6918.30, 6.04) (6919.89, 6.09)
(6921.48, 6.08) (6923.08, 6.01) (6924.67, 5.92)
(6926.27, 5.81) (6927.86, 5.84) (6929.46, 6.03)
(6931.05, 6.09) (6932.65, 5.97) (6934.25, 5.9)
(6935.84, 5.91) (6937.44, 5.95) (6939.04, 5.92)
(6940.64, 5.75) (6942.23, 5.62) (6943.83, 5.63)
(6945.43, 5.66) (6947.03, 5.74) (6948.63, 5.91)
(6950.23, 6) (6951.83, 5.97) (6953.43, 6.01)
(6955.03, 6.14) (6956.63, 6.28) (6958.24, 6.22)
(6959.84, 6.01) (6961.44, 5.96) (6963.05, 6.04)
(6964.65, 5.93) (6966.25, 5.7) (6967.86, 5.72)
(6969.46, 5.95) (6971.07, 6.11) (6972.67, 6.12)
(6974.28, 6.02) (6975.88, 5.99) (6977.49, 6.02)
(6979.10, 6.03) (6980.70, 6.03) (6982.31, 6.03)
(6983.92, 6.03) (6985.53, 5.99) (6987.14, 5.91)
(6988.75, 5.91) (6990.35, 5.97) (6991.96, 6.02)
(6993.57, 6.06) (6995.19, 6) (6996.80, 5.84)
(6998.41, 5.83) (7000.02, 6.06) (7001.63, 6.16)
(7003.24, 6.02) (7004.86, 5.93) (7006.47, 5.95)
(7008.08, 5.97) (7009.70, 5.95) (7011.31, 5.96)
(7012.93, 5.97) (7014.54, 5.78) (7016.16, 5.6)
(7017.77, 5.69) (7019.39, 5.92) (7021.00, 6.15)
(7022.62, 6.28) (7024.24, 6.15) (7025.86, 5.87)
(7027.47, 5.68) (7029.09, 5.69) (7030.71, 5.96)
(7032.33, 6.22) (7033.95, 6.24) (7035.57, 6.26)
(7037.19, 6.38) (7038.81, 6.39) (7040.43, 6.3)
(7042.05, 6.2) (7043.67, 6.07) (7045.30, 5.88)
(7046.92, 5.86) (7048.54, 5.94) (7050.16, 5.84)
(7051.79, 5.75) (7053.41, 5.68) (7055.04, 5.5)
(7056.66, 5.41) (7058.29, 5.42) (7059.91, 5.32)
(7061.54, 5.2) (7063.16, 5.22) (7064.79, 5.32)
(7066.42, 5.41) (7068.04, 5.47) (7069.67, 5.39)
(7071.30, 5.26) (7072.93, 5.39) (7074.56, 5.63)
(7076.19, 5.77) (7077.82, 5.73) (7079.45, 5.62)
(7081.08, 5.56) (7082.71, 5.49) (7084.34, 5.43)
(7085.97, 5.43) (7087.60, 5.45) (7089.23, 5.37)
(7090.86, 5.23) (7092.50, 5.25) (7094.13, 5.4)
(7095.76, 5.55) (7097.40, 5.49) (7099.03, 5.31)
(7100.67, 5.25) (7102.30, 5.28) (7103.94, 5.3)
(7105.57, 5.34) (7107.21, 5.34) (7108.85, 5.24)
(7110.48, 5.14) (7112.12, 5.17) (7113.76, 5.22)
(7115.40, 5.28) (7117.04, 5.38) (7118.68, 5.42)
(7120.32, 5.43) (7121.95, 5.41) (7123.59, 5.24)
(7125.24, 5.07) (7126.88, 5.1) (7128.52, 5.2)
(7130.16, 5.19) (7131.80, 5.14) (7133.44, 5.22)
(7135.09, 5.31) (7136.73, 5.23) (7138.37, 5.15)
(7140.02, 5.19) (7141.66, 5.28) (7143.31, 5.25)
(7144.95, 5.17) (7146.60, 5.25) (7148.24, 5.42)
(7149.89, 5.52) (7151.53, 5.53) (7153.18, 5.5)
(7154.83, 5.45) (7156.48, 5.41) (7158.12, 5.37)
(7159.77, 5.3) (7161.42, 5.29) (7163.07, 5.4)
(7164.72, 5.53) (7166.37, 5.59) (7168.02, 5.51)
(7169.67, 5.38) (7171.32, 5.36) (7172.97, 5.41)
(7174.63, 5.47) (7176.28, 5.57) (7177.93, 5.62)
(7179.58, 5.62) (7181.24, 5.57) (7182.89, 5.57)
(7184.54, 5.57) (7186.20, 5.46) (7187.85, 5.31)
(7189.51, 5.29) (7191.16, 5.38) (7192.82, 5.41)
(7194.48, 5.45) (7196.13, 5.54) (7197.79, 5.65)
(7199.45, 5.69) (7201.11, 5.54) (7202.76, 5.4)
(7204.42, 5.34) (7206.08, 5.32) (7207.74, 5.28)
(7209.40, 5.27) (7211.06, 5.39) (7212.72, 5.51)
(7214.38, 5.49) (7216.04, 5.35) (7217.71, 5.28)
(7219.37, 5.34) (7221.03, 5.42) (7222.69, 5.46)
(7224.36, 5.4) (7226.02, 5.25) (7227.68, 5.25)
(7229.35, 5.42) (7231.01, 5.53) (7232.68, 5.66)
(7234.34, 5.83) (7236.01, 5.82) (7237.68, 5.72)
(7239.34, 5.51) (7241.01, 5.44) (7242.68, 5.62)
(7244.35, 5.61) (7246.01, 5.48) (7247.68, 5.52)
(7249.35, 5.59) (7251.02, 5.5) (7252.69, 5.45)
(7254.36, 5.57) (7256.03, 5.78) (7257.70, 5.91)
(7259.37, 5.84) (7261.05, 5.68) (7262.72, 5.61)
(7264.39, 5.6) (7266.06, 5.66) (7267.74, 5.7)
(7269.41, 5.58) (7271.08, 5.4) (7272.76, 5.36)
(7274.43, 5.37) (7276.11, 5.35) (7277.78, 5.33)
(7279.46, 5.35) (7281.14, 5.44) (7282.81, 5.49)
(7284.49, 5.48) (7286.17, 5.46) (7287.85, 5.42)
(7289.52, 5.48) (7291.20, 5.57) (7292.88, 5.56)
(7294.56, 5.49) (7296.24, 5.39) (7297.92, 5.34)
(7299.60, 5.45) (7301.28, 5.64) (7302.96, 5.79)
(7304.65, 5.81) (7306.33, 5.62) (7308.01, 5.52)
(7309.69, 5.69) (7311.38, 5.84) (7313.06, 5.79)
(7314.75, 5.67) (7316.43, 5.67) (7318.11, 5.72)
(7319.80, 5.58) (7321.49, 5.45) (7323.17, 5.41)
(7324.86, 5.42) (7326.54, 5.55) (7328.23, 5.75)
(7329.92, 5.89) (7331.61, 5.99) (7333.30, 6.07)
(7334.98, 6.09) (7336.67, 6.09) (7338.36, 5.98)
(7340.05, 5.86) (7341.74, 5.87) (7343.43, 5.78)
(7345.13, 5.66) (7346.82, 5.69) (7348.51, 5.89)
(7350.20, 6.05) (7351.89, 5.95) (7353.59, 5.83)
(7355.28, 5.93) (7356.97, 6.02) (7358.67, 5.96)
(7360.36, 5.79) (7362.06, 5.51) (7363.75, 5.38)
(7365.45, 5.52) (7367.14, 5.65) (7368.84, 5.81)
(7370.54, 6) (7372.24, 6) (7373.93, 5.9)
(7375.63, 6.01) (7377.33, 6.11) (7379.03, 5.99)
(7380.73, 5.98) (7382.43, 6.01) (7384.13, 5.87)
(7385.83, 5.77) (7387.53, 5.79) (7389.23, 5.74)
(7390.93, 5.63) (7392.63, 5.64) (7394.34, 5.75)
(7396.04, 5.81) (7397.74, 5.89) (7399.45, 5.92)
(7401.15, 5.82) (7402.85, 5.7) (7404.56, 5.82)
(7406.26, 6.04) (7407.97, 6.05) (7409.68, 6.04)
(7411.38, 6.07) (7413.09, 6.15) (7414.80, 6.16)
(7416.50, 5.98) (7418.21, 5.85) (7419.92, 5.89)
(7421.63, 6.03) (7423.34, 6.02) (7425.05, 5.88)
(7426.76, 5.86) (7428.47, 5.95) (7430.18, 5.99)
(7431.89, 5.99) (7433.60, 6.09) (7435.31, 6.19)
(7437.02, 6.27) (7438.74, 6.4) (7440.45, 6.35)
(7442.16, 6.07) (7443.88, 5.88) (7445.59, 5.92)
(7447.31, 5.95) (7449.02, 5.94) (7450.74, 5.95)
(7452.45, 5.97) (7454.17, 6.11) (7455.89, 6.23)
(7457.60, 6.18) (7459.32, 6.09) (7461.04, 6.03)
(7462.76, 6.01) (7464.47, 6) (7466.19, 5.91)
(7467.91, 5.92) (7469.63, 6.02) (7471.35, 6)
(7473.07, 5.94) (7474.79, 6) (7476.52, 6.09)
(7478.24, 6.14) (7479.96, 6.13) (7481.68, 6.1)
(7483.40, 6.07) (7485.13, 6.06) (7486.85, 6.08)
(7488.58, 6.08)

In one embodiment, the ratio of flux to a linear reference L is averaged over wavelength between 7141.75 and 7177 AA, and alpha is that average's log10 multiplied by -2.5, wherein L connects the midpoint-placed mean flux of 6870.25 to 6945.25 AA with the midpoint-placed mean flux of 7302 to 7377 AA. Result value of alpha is 0.082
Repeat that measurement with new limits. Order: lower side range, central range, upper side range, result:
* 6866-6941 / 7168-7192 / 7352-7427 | 0.08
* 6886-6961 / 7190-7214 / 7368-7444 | 0.10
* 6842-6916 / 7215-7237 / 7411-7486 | 0.10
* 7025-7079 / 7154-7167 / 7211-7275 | 0.04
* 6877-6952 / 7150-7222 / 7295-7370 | 0.07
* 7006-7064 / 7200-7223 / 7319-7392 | 0.09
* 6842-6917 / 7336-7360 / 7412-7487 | 0.02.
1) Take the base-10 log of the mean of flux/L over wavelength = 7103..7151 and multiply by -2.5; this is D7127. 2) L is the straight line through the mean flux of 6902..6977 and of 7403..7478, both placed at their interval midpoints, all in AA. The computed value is 0.14 mag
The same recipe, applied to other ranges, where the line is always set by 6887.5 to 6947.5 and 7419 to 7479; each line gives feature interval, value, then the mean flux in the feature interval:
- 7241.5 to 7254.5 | 0.085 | 5.54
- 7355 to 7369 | 0.055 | 5.72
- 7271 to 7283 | 0.118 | 5.38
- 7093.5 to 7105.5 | 0.113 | 5.37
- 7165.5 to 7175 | 0.099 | 5.45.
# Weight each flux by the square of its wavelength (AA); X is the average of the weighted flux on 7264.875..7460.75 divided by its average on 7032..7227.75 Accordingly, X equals 1.1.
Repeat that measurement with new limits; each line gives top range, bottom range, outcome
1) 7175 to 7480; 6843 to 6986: 1.09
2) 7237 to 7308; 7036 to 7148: 1.07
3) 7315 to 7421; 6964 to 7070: 1.09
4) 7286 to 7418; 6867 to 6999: 1.10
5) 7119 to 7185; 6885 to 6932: 0.97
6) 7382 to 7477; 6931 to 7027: 1.14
